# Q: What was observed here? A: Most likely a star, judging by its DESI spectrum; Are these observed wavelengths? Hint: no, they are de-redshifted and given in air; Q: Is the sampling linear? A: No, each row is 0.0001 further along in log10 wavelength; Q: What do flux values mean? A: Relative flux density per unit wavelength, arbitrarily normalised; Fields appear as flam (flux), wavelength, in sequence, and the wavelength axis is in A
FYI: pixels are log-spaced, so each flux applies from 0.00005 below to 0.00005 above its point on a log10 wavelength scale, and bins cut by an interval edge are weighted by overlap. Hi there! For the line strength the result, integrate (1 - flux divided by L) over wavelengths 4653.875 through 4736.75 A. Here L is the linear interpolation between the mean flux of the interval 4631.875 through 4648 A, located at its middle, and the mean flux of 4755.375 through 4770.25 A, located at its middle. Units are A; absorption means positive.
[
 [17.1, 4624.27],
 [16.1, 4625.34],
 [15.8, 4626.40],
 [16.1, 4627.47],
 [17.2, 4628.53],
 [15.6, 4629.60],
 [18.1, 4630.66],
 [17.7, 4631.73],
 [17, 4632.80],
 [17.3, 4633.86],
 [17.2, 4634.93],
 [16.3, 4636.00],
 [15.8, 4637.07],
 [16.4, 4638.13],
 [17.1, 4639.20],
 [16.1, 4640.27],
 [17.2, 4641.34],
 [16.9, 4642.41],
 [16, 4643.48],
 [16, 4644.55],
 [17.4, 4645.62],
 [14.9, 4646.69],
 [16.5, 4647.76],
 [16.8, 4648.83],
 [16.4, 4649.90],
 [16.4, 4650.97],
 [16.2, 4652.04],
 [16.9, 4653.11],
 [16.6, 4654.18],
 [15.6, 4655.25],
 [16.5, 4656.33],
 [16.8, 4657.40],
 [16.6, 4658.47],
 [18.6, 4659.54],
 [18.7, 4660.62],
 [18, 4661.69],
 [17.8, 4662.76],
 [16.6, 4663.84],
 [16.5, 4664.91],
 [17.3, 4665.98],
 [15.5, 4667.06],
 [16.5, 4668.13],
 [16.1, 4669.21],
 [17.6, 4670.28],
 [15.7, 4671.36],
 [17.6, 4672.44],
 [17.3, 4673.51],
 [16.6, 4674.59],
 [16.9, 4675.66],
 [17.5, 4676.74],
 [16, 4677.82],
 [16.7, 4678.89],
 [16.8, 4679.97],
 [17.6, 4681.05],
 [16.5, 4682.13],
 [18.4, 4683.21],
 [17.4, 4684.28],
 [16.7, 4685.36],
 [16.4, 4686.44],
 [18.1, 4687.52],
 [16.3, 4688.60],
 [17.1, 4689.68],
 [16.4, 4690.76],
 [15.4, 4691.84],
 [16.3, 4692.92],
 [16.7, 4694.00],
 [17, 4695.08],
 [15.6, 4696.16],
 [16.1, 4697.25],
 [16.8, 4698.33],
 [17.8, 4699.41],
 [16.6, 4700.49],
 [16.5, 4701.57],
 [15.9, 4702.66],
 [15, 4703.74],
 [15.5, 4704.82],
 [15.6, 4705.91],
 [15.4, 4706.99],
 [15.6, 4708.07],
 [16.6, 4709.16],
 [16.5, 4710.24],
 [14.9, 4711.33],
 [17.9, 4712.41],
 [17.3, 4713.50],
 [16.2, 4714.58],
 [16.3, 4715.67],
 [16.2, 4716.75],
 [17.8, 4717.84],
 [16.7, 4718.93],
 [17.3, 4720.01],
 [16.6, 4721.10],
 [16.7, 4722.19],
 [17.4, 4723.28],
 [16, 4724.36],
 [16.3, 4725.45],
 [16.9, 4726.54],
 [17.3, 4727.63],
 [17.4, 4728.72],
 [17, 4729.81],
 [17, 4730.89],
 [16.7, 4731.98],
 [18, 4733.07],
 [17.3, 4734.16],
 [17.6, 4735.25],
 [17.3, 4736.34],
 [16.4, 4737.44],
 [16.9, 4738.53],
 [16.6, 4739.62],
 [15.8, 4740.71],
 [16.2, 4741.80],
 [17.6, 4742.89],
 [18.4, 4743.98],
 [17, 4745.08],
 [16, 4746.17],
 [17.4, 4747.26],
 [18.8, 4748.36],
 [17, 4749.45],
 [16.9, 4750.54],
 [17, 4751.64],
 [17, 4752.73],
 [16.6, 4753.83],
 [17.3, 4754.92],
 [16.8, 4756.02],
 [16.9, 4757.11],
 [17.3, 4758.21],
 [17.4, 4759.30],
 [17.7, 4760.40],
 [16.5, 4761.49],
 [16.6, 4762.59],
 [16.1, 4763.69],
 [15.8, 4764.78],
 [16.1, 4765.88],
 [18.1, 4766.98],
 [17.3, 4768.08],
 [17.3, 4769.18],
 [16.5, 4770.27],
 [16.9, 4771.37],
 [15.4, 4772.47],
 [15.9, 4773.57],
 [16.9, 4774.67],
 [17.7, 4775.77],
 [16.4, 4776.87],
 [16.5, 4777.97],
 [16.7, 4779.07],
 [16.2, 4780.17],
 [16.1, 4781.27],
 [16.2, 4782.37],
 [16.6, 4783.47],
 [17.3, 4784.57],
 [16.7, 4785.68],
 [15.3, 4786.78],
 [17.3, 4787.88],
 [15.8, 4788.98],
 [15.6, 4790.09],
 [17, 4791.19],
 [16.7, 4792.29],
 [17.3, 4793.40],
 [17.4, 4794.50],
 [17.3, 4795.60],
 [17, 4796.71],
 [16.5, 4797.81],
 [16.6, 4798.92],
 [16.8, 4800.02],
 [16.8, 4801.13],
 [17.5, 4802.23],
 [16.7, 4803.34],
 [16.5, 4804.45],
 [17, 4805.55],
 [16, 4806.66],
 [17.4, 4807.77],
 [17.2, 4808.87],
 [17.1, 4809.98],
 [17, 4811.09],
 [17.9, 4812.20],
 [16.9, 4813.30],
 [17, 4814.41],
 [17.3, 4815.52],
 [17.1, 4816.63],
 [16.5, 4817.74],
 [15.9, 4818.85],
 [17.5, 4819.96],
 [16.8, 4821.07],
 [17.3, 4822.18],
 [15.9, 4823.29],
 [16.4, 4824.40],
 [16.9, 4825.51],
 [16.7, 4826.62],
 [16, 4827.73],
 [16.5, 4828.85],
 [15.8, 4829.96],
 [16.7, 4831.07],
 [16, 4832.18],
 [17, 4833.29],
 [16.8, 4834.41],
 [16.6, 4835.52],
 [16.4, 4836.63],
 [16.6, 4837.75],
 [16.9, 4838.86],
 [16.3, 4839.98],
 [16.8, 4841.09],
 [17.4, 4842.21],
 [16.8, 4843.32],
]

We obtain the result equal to -0.2 A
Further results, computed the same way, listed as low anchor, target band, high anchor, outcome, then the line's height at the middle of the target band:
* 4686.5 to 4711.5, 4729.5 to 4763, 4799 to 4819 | -1.0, 16.6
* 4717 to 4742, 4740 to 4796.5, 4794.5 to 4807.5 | 0.2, 16.9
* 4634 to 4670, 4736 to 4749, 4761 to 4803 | -0.3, 16.7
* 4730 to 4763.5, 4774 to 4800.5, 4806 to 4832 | 0.4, 16.9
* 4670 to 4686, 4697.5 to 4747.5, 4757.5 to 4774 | 0.5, 16.9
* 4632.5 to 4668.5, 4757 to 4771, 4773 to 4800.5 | -0.2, 16.6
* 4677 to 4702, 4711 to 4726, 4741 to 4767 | 0.1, 16.9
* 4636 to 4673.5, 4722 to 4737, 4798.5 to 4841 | -0.3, 16.7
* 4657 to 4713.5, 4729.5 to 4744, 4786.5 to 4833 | -0.3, 16.7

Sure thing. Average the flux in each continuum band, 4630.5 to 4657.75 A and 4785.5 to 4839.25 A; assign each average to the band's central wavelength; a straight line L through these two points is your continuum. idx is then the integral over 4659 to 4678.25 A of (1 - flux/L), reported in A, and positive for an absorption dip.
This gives -0.5 A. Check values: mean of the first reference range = 16.6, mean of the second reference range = 16.7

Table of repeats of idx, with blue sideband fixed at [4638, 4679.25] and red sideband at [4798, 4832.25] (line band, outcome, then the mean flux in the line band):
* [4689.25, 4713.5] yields 0.72 A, 16.3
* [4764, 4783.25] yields 0.21 A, 16.6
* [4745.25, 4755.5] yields -0.21 A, 17.1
